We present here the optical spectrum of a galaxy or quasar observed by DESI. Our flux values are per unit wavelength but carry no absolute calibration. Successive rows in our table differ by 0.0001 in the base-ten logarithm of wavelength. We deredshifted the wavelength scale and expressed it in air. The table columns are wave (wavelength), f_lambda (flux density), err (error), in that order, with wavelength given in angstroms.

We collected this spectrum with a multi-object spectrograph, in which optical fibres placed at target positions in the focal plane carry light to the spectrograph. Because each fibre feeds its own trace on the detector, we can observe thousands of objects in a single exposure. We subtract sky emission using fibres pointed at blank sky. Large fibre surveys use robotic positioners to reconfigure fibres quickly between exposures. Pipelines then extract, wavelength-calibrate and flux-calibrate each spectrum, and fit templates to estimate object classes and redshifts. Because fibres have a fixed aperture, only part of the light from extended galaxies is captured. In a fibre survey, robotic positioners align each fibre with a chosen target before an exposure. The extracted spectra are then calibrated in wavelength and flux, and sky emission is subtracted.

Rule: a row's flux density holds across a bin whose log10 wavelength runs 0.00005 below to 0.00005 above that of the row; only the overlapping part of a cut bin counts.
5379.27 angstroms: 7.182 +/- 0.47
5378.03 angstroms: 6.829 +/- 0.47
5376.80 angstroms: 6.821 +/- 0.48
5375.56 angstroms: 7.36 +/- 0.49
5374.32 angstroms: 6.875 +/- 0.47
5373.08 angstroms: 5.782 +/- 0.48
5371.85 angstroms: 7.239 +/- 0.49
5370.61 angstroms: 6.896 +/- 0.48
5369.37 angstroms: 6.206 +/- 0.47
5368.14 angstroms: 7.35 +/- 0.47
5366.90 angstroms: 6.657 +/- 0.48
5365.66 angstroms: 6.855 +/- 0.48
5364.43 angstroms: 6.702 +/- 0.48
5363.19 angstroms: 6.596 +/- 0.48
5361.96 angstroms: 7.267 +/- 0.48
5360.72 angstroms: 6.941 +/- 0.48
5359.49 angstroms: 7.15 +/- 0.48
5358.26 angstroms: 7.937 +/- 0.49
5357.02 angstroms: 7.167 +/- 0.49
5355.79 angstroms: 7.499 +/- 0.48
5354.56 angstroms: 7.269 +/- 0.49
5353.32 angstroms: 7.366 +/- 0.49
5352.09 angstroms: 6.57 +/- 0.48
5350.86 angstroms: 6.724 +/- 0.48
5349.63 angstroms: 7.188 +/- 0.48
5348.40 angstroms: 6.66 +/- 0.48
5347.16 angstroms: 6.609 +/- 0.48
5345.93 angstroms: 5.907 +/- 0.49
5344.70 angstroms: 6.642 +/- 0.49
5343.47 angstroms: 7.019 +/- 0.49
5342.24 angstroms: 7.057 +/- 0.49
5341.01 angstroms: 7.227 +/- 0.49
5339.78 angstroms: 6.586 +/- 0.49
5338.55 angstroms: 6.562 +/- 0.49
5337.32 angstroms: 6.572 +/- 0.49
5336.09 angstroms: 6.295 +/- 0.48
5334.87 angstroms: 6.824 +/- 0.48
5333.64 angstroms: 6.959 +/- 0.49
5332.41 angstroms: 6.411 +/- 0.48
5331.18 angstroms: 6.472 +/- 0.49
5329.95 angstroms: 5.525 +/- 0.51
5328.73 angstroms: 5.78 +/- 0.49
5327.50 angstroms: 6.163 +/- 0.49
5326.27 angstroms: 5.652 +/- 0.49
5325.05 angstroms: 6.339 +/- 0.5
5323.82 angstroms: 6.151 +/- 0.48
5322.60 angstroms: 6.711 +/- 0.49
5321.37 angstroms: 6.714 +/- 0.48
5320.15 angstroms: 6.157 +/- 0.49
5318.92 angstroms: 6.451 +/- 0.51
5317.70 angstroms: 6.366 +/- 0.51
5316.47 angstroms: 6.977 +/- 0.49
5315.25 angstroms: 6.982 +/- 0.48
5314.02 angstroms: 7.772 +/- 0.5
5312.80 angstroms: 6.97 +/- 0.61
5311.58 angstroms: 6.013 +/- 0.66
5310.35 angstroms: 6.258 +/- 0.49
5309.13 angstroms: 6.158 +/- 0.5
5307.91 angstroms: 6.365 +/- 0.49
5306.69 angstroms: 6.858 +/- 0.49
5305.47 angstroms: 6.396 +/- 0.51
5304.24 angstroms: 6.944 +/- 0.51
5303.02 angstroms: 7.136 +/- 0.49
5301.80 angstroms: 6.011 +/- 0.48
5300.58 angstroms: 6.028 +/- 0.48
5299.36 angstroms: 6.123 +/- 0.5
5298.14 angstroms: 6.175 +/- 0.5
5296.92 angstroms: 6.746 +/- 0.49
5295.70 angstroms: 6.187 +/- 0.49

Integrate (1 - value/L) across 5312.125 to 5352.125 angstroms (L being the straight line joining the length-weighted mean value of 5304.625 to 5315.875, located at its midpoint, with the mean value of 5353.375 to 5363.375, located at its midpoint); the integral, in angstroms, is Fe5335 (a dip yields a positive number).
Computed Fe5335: 2.0 angstroms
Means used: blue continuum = 6.65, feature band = 6.58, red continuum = 7.26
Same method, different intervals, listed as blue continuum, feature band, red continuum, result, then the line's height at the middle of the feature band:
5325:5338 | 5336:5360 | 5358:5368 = -0.9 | 6.65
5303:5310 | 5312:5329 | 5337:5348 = 0.3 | 6.63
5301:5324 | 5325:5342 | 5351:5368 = 1.0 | 6.81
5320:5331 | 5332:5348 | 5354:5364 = -0.1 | 6.61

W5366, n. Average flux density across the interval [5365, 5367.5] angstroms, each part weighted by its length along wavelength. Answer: 6.76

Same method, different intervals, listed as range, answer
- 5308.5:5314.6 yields 6.63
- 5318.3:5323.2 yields 6.51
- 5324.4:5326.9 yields 6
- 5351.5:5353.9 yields 6.97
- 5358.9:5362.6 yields 7.12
